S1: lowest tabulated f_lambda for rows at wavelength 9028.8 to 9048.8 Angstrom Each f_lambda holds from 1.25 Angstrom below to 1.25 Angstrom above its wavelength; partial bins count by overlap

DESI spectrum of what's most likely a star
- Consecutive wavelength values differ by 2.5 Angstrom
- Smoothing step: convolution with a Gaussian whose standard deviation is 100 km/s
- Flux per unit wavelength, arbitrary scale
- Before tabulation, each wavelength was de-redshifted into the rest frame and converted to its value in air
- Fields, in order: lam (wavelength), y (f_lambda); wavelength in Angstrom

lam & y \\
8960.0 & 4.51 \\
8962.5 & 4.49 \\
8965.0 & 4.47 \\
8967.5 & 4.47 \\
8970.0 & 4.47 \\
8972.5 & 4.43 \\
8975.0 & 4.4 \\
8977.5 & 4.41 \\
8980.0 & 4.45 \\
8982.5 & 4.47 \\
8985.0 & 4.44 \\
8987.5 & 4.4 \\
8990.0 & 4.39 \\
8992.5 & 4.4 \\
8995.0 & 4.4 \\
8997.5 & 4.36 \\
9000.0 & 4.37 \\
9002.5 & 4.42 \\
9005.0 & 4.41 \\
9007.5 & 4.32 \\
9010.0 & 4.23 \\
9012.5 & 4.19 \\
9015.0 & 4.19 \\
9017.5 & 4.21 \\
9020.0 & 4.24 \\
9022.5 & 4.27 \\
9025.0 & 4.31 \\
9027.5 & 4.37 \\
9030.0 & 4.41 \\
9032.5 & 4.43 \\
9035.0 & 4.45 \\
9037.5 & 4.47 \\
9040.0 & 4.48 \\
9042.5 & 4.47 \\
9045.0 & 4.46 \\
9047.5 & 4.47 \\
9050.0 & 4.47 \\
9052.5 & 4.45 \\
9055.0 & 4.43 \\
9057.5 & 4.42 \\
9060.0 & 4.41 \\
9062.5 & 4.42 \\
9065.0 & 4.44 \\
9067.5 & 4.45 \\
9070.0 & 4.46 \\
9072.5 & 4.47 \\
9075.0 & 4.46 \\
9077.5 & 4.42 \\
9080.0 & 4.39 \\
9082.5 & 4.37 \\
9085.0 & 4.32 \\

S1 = 4.41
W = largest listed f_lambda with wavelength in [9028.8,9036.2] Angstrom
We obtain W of 4.45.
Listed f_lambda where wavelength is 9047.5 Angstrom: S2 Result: 4.47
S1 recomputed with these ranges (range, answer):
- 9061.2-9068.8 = 4.42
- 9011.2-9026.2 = 4.19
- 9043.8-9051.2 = 4.46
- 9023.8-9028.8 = 4.31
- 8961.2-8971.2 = 4.47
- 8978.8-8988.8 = 4.4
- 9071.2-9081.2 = 4.39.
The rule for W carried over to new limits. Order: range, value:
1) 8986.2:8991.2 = 4.4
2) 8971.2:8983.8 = 4.47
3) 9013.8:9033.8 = 4.43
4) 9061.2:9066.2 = 4.44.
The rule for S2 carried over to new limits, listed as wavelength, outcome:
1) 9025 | 4.31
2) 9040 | 4.48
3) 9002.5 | 4.42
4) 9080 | 4.39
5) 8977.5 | 4.41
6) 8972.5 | 4.43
